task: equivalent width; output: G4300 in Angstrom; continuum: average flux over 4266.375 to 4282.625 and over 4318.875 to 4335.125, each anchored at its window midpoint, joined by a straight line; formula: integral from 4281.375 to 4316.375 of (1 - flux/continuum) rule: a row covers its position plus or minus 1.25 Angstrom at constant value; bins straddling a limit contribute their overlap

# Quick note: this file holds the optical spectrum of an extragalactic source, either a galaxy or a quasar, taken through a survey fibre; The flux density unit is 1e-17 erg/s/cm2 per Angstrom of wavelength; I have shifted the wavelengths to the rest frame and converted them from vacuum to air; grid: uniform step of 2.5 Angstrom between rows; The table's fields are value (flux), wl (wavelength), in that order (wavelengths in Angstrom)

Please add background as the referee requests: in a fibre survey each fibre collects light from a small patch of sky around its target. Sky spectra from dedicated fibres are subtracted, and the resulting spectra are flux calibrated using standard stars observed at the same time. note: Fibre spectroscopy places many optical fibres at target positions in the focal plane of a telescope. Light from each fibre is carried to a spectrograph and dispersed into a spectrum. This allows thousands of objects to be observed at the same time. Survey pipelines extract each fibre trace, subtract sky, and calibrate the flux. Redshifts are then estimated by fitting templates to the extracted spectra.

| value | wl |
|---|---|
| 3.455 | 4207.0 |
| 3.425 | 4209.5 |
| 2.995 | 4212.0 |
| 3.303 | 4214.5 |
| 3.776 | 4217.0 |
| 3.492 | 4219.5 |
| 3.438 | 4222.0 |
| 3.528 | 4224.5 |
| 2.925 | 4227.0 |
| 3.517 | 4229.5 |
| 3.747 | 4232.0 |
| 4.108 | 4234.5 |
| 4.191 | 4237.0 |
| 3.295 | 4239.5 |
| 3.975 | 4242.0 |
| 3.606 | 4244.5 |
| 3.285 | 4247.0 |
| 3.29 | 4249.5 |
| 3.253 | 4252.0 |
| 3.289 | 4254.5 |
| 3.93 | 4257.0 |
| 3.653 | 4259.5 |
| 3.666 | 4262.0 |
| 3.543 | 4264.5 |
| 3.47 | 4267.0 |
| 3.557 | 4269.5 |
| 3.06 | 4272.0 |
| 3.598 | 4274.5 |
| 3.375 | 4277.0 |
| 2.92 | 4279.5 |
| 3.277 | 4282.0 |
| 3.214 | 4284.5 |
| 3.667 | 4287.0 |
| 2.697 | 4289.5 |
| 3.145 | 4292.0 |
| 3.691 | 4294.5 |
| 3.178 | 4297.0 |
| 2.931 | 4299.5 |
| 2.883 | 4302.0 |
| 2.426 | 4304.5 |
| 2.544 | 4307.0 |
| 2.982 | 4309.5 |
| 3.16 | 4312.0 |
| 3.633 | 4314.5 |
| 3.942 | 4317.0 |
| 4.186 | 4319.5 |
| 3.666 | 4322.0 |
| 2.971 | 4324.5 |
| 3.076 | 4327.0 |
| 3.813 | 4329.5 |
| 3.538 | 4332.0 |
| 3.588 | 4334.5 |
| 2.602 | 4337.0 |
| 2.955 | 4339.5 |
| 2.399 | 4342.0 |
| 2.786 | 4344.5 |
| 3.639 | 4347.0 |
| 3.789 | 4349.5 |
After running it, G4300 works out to 3.1 Angstrom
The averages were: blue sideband 3.32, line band 3.11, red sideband 3.52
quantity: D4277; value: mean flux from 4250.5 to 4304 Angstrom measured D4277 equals 3.32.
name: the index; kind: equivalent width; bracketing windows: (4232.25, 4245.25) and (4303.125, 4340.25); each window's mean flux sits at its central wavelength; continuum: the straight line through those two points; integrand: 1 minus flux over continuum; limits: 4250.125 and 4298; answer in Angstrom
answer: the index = 2.93 Angstrom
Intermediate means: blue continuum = 3.84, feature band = 3.38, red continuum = 3.28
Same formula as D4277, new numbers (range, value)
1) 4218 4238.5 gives 3.62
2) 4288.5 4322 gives 3.21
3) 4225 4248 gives 3.63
